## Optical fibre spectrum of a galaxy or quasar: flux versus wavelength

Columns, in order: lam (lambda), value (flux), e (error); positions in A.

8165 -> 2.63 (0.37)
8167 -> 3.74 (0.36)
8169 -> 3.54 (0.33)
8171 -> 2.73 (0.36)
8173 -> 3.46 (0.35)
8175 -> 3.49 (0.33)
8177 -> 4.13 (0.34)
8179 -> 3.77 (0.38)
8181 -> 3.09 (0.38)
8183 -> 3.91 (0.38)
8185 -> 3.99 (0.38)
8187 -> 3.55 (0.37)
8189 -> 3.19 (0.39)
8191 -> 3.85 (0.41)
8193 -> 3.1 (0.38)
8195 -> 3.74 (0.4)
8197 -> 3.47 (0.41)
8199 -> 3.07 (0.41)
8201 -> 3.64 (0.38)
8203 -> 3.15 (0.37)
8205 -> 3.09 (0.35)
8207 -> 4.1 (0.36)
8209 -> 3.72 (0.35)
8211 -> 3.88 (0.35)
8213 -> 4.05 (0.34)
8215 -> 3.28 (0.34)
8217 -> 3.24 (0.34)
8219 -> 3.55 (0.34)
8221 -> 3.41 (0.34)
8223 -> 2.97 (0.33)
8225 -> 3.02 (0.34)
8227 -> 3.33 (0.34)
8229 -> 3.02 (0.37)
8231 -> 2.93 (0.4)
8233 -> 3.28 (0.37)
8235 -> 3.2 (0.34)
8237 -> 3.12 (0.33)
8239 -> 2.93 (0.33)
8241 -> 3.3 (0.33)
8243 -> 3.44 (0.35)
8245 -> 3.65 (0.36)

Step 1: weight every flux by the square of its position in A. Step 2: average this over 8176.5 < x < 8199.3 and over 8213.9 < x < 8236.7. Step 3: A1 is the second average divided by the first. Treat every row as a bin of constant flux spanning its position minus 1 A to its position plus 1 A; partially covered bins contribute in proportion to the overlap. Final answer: 0.9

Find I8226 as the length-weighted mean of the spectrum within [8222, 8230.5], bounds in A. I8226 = 3.08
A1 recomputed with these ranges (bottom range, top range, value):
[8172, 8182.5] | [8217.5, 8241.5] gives 0.89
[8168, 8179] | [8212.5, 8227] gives 0.96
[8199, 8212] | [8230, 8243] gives 0.89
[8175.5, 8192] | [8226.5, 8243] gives 0.87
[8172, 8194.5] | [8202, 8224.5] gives 0.98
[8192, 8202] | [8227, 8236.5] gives 0.93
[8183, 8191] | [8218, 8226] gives 0.89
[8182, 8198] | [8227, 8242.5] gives 0.88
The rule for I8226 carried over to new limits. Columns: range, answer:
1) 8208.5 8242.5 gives 3.3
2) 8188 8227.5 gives 3.44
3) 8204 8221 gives 3.6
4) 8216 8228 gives 3.25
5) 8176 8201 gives 3.57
